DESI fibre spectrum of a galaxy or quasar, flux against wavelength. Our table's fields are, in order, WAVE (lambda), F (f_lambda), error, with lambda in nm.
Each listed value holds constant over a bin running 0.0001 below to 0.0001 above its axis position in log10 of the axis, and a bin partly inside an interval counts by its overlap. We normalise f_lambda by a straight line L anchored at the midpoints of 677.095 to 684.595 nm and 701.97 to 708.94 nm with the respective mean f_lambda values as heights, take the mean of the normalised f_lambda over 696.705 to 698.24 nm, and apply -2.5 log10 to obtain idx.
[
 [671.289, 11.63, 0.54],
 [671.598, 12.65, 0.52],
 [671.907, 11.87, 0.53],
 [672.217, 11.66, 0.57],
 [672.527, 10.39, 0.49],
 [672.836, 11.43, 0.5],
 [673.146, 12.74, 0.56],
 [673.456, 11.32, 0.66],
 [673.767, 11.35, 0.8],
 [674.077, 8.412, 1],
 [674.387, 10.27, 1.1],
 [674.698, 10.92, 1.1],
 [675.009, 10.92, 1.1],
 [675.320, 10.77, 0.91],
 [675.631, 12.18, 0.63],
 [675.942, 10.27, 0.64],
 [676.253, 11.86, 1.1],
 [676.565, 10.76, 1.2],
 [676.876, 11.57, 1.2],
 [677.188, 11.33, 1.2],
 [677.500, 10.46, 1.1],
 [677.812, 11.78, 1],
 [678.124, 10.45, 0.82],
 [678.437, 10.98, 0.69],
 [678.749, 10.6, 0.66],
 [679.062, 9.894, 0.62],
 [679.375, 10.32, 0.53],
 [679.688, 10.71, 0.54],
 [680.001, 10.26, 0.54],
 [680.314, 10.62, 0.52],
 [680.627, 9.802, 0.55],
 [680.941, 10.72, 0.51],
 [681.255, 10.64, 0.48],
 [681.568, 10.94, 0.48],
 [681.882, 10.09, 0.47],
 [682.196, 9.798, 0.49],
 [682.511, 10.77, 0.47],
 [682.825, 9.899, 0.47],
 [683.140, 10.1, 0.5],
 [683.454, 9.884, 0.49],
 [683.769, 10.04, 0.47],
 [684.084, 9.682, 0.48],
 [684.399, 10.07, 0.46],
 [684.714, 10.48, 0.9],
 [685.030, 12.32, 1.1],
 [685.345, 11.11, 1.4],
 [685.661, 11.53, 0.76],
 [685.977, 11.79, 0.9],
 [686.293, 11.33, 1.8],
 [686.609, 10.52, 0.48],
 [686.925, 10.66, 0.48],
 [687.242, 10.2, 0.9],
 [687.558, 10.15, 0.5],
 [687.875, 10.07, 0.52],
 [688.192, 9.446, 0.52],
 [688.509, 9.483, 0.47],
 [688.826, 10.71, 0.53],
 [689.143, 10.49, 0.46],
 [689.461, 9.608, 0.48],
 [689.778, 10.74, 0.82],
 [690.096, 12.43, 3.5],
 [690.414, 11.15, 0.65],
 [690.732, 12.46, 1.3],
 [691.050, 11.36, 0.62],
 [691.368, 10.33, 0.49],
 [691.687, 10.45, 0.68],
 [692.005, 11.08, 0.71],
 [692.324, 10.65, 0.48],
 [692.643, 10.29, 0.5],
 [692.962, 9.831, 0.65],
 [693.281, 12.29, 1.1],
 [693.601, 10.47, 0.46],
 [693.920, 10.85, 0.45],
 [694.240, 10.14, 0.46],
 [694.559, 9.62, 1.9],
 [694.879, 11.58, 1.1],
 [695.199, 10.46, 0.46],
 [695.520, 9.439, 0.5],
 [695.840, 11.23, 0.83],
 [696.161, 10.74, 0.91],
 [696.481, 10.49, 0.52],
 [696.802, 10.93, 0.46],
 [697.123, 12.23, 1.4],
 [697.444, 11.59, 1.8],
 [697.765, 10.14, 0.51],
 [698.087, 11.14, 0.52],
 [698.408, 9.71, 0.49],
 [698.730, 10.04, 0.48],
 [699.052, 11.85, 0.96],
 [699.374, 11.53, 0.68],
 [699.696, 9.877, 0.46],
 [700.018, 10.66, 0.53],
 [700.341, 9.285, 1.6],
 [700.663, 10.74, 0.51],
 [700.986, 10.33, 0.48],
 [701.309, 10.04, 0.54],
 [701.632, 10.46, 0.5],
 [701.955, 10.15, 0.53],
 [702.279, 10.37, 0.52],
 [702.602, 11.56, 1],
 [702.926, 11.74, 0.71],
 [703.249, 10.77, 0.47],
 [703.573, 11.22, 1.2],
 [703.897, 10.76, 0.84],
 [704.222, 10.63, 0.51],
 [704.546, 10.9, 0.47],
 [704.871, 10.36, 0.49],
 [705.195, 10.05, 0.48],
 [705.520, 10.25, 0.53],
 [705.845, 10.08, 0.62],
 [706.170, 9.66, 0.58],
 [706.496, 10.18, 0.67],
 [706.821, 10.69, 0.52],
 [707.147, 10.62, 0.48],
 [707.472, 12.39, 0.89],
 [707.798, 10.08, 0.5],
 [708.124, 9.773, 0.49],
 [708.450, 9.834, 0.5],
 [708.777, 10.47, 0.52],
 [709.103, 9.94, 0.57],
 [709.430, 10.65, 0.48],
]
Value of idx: -0.07 mag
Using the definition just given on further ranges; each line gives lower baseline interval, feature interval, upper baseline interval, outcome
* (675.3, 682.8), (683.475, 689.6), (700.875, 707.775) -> 0.02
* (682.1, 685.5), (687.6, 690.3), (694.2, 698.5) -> 0.02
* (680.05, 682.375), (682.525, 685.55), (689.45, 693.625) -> 0.01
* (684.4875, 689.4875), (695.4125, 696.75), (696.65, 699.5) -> 0.04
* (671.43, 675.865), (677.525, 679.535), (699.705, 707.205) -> 0.04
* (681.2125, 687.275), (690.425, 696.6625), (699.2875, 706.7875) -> -0.02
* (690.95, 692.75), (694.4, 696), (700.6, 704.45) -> 0.02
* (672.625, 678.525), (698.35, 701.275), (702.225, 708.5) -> 0.02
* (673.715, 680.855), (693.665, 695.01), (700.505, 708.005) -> 0.01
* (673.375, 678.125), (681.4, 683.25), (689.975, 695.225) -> 0.07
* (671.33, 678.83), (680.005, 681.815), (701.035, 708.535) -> 0.05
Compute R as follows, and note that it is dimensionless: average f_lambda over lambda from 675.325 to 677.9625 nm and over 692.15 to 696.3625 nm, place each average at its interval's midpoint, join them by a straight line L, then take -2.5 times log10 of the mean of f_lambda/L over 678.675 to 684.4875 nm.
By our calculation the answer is 0.08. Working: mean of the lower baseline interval 11.2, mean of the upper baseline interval 10.6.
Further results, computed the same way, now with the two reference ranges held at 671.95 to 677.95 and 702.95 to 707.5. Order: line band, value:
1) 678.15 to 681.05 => 0.06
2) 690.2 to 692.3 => -0.03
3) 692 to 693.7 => 0.00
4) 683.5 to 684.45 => 0.11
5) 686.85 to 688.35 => 0.08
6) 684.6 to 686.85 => -0.04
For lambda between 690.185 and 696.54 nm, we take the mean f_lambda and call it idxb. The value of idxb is 10.8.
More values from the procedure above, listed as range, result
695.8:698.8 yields 10.8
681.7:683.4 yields 10.1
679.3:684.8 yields 10.3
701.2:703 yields 10.7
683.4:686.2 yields 10.8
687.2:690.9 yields 10.6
